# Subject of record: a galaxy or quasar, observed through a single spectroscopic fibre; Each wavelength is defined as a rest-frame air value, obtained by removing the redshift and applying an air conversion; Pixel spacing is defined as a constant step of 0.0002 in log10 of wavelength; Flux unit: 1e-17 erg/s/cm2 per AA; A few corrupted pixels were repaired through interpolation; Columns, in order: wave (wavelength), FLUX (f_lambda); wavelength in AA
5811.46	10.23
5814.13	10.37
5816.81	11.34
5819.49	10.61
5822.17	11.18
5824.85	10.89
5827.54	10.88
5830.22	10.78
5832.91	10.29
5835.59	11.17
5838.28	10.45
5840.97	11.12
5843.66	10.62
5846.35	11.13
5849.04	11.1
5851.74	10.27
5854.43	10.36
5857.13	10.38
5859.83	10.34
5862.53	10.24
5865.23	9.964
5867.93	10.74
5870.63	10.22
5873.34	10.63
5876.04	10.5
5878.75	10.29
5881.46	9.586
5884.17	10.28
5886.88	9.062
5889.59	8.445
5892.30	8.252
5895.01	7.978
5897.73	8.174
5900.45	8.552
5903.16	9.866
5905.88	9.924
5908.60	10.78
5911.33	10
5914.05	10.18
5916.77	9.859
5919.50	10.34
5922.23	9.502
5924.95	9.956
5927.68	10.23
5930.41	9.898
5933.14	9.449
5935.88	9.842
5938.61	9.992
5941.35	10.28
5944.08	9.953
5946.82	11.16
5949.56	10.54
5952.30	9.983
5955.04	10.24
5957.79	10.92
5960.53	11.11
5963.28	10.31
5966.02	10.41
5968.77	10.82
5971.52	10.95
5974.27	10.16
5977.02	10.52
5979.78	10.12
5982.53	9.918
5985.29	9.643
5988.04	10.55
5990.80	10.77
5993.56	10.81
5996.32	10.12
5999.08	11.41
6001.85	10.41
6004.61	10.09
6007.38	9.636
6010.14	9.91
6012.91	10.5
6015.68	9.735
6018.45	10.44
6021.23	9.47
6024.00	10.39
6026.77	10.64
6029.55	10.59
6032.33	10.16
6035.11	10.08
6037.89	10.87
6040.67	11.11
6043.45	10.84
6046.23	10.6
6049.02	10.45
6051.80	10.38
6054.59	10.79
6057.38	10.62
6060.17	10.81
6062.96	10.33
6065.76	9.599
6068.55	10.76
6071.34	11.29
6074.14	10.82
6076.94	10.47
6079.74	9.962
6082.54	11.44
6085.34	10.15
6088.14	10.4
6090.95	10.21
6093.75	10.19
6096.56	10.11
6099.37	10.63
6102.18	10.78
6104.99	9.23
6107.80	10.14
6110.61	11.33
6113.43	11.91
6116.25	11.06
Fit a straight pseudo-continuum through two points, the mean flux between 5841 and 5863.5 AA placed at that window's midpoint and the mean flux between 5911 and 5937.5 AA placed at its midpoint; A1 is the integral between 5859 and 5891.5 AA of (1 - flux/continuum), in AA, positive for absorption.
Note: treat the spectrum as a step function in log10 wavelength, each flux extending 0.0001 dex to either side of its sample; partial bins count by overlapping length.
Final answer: 1.23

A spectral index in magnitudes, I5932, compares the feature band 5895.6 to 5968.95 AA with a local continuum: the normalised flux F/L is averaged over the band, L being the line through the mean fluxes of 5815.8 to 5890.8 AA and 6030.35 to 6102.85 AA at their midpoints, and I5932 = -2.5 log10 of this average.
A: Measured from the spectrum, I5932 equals 0.05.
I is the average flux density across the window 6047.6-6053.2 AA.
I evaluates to 10.4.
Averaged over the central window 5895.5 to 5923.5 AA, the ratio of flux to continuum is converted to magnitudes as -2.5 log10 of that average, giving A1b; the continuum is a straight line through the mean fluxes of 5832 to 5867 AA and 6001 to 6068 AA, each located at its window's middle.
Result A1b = 0.09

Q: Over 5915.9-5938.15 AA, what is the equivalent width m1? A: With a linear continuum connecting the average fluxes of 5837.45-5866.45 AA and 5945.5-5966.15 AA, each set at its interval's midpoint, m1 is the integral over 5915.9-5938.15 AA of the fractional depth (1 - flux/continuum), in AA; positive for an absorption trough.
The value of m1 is 1.45 AA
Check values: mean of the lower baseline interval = 10.5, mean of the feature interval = 9.89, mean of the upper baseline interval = 10.6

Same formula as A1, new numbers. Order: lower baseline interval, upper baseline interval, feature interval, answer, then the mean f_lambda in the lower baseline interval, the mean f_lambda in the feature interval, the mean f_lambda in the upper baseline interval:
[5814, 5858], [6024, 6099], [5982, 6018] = 1.06 AA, 10.8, 10.3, 10.5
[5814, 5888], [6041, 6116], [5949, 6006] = 0.46 AA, 10.5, 10.5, 10.6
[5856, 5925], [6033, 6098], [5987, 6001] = -0.69 AA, 9.76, 10.7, 10.5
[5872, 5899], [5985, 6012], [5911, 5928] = -0.63 AA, 9.32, 10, 10.4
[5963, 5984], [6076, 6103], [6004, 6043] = 0.51 AA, 10.4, 10.3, 10.4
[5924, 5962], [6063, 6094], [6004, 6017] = 0.50 AA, 10.3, 9.97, 10.5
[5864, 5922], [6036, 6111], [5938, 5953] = -0.63 AA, 9.69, 10.3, 10.5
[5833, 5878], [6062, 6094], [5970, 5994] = 0.34 AA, 10.6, 10.4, 10.5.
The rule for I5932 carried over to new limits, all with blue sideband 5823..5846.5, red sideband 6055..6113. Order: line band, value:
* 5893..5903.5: 0.25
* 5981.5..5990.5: 0.05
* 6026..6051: 0.00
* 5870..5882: 0.05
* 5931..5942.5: 0.08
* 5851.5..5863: 0.05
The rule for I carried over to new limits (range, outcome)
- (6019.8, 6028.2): 10.2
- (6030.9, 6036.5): 10.1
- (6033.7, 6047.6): 10.7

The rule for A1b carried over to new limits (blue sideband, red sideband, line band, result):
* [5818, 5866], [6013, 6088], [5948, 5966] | 0.01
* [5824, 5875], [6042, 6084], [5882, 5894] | 0.18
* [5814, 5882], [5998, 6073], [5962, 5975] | -0.01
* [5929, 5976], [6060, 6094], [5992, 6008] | 0.00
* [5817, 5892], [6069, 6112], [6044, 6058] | -0.01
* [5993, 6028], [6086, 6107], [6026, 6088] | -0.04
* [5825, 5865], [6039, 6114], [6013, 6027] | 0.05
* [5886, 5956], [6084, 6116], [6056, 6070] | -0.01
